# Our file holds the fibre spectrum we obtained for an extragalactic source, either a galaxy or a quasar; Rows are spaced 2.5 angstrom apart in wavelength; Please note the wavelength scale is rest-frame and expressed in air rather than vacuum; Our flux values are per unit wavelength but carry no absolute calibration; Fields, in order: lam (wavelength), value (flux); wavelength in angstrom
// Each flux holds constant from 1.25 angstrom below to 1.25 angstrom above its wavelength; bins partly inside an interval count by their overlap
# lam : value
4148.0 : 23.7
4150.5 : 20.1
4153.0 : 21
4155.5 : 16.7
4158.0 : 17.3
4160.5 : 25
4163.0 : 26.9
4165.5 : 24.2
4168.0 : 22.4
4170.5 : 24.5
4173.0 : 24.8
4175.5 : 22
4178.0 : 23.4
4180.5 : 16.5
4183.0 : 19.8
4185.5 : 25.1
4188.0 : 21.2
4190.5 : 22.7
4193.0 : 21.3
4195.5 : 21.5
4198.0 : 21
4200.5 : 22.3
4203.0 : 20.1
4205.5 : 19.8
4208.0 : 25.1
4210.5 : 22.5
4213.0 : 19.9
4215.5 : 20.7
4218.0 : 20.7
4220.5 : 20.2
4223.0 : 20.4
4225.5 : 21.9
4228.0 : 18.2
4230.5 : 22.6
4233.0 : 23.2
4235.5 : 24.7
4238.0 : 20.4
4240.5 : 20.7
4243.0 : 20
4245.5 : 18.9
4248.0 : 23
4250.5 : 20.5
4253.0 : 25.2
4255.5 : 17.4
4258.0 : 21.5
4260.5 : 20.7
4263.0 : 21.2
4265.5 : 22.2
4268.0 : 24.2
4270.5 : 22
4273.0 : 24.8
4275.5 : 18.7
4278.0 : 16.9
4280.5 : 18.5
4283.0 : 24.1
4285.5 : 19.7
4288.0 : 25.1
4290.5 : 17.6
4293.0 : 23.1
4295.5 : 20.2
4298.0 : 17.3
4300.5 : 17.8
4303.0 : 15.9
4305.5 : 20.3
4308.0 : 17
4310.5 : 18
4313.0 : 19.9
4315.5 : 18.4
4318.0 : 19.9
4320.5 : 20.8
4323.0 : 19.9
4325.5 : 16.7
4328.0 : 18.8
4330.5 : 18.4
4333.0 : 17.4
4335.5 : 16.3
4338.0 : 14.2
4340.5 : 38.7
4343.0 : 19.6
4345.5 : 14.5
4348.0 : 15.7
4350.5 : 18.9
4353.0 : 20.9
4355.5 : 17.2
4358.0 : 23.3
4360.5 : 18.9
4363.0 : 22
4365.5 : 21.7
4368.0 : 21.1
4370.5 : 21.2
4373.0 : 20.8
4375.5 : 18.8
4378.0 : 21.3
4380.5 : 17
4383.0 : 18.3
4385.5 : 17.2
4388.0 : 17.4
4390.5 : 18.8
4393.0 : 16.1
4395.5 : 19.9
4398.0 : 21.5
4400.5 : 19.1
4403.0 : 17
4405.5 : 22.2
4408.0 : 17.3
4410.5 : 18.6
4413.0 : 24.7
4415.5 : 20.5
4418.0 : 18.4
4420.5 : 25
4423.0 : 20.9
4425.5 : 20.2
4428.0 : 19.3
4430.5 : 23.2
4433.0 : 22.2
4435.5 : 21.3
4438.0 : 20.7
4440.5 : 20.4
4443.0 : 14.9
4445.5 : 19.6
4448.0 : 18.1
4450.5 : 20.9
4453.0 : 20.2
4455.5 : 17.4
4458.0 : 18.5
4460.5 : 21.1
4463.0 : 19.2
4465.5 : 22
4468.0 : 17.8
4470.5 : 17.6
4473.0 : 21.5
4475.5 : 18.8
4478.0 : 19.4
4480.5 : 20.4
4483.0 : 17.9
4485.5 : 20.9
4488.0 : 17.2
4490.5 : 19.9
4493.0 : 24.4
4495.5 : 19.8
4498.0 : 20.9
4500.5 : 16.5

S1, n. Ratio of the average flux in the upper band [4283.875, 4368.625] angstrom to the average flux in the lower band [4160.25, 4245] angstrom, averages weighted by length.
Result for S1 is 0.90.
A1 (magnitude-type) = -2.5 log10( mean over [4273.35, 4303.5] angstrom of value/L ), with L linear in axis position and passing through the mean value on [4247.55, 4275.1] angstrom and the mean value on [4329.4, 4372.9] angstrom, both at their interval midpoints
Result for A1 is 0.08 mag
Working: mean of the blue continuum 21.9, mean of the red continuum 20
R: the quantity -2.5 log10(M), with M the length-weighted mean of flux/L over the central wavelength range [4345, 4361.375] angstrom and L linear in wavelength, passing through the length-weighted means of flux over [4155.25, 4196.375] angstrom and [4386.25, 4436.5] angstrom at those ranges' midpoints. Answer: 0.11 mag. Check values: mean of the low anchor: 22.2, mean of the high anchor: 20.1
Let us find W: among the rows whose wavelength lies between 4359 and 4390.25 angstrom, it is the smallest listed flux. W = 17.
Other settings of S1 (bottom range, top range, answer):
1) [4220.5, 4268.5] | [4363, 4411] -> 0.90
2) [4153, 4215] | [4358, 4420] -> 0.90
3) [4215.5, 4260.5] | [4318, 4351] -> 0.91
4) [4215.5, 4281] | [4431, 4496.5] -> 0.93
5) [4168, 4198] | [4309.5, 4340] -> 0.85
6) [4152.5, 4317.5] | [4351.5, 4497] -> 0.94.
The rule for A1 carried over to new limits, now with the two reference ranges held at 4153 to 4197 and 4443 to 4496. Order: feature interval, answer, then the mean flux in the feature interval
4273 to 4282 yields 0.109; 19.1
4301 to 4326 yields 0.118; 18.7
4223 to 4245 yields 0.011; 21.3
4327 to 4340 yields 0.137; 18.2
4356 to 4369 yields -0.038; 21.2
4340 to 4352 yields 0.011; 20.4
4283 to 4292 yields -0.012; 21.3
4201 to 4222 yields 0.029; 21.2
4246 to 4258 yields 0.001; 21.4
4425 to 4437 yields -0.076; 21.3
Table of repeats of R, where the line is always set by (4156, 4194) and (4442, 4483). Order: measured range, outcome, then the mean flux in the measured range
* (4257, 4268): -0.016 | 21.7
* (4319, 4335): 0.117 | 18.6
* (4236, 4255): 0.018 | 21.2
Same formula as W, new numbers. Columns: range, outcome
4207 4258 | 17.4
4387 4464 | 14.9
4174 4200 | 16.5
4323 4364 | 14.2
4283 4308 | 15.9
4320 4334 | 16.7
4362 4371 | 21.1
